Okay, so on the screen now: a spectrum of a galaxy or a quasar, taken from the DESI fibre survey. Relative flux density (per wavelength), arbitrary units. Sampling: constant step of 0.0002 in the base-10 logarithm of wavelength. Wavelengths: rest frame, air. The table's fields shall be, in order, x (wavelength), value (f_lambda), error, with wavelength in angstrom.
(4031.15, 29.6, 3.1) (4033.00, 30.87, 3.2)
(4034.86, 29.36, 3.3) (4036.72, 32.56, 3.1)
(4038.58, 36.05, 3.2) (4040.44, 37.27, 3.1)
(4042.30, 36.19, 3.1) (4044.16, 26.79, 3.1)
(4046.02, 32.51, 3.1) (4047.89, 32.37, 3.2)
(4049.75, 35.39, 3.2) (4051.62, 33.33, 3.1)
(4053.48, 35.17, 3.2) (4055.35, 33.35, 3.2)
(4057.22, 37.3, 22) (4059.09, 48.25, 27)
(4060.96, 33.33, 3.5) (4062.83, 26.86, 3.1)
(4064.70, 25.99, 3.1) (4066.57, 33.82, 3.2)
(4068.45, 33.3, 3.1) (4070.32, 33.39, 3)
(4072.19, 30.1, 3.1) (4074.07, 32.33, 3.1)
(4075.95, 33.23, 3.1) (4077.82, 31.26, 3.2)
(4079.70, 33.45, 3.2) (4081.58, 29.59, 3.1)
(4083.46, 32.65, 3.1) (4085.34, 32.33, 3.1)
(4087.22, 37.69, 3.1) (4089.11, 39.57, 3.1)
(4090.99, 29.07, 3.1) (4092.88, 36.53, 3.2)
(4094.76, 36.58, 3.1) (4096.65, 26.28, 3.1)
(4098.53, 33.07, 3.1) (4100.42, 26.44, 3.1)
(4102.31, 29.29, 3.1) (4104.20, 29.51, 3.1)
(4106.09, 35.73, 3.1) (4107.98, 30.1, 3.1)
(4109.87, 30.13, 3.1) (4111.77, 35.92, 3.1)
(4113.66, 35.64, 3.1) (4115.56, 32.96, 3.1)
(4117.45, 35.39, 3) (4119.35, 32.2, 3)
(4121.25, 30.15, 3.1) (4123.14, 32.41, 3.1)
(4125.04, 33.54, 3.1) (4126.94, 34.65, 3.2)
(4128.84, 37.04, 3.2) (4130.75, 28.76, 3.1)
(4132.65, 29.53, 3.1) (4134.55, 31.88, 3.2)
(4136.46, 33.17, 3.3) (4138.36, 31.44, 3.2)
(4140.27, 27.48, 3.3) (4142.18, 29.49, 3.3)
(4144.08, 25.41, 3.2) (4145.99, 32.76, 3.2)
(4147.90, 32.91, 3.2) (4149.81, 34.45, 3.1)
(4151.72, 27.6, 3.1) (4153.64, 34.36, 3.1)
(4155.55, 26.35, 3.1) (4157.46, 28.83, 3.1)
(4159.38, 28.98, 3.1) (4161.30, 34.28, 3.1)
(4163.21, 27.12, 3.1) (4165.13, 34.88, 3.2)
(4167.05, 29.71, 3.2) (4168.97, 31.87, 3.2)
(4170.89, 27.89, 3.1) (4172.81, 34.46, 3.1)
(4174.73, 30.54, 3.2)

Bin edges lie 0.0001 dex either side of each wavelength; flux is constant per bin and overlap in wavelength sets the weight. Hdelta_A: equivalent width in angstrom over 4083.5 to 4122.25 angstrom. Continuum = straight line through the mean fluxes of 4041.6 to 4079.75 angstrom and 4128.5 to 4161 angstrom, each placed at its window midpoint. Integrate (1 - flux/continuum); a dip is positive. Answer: -1.0 angstrom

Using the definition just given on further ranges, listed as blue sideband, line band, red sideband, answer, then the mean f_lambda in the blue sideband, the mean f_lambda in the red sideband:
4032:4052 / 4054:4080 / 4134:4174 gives -0.68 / 33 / 30.7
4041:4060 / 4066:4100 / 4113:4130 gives 1.52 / 35.1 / 33.7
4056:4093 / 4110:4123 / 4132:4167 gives -0.64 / 33.4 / 30.6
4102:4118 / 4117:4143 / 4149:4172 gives 0.03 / 32.8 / 30.5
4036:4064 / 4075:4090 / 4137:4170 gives -0.25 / 34.4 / 30.5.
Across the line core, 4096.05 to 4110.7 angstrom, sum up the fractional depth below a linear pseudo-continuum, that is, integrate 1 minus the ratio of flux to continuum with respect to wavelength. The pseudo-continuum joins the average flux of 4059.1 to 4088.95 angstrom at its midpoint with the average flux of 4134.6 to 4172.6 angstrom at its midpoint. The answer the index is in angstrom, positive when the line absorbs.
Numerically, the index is 0.8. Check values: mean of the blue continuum 32.7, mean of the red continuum 30.6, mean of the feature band 30.2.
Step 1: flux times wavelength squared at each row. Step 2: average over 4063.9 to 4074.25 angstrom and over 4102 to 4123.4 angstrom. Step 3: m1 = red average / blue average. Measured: 1.06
